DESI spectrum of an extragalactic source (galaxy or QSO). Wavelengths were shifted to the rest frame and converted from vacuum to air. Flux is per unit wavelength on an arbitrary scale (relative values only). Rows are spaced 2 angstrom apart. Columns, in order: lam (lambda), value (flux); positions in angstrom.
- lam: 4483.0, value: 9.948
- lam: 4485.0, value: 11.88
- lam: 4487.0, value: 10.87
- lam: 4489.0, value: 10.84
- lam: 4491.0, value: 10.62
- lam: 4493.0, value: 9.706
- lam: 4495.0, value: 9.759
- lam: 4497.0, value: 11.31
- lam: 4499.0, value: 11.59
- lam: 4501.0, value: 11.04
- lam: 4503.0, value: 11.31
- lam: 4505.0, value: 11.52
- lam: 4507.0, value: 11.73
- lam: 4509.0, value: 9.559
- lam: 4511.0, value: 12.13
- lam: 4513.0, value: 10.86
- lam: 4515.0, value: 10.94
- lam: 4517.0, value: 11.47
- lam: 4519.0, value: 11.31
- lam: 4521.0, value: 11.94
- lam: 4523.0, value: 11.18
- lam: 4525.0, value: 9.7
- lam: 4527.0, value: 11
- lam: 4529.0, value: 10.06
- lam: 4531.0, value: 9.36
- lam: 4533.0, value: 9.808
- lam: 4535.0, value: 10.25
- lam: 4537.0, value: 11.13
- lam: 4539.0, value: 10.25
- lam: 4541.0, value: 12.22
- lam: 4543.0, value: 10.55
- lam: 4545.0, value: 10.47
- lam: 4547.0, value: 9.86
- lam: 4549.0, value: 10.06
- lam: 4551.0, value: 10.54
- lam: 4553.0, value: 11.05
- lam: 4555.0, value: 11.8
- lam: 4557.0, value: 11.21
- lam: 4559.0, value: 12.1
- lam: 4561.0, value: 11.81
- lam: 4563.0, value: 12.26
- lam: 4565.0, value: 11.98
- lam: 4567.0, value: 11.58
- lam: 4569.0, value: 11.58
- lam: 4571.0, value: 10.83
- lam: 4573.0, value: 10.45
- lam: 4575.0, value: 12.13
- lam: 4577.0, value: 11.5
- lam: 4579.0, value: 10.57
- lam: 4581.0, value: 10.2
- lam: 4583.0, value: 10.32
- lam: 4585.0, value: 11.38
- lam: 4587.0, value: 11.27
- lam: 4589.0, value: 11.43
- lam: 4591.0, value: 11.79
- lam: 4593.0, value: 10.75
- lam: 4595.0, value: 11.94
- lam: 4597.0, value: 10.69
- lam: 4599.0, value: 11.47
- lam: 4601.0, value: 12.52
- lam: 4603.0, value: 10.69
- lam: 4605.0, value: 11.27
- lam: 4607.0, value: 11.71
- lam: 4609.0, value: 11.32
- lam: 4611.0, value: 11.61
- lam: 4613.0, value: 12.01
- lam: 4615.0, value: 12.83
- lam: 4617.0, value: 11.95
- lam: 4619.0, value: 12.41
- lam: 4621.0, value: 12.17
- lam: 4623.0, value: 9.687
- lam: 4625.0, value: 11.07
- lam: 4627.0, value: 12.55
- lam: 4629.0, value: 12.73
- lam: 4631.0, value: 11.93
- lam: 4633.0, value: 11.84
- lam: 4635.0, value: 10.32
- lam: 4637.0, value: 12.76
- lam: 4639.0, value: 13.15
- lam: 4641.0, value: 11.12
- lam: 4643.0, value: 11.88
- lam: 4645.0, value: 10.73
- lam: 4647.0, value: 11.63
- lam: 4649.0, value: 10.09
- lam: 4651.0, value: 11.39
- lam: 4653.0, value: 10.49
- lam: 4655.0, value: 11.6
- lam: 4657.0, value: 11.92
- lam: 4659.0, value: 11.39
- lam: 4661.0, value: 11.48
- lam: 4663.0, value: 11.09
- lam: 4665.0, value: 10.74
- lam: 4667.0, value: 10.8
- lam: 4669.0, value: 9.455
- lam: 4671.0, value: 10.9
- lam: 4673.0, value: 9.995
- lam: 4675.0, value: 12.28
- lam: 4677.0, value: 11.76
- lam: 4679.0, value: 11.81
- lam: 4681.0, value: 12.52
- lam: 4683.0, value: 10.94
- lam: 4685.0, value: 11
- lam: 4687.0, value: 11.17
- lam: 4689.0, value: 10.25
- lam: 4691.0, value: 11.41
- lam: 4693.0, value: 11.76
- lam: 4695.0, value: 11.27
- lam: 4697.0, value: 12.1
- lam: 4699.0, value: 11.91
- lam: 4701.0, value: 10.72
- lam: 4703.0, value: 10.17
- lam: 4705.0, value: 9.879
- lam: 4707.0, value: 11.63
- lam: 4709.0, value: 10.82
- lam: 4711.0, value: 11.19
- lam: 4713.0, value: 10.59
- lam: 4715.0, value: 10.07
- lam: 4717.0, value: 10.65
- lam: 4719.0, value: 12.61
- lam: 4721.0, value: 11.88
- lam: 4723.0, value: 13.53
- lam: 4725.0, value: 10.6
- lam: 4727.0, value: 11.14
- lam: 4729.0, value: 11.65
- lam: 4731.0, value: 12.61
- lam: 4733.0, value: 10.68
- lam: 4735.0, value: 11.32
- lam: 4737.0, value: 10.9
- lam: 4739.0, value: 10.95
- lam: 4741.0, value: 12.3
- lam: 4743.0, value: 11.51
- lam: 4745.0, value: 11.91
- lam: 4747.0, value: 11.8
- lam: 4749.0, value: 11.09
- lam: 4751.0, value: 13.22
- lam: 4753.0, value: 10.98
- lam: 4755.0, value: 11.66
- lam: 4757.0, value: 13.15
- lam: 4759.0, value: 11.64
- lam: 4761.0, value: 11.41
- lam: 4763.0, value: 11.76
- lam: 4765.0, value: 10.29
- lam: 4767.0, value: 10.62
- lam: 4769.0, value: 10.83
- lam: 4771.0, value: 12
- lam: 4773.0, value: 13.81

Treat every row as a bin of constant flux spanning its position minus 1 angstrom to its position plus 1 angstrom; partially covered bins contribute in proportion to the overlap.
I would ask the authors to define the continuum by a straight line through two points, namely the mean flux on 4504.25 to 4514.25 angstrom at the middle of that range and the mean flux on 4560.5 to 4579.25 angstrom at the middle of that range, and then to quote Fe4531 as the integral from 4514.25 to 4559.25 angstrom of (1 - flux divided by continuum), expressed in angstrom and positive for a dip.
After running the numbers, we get 2.1 angstrom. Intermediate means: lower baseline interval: 11.1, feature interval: 10.8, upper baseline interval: 11.5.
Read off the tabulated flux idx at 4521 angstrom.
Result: 11.94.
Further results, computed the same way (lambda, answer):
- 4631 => 11.93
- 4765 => 10.29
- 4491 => 10.62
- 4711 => 11.19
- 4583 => 10.32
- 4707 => 11.63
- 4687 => 11.17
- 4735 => 11.32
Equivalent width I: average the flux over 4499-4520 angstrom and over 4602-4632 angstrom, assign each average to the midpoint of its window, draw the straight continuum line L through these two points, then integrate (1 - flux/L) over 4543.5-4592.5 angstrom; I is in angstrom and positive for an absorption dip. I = 1.4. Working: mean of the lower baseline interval 11.2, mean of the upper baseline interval 11.7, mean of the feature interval 11.2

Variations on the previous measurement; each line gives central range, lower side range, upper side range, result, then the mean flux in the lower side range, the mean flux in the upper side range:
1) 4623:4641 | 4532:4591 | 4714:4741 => -1.00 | 11.1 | 11.5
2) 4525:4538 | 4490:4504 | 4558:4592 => 0.95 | 10.8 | 11.4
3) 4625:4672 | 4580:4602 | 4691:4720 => -0.86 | 11.3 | 11.1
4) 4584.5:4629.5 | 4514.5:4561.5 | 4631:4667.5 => -1.77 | 10.8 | 11.4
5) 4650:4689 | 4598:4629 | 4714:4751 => 1.58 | 11.7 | 11.6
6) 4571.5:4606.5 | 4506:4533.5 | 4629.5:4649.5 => 0.22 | 10.8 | 11.6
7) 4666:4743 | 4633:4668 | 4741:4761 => 2.56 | 11.3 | 11.9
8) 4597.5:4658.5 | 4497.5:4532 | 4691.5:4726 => -2.59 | 11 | 11.3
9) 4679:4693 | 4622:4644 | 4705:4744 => 0.27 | 11.7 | 11.4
